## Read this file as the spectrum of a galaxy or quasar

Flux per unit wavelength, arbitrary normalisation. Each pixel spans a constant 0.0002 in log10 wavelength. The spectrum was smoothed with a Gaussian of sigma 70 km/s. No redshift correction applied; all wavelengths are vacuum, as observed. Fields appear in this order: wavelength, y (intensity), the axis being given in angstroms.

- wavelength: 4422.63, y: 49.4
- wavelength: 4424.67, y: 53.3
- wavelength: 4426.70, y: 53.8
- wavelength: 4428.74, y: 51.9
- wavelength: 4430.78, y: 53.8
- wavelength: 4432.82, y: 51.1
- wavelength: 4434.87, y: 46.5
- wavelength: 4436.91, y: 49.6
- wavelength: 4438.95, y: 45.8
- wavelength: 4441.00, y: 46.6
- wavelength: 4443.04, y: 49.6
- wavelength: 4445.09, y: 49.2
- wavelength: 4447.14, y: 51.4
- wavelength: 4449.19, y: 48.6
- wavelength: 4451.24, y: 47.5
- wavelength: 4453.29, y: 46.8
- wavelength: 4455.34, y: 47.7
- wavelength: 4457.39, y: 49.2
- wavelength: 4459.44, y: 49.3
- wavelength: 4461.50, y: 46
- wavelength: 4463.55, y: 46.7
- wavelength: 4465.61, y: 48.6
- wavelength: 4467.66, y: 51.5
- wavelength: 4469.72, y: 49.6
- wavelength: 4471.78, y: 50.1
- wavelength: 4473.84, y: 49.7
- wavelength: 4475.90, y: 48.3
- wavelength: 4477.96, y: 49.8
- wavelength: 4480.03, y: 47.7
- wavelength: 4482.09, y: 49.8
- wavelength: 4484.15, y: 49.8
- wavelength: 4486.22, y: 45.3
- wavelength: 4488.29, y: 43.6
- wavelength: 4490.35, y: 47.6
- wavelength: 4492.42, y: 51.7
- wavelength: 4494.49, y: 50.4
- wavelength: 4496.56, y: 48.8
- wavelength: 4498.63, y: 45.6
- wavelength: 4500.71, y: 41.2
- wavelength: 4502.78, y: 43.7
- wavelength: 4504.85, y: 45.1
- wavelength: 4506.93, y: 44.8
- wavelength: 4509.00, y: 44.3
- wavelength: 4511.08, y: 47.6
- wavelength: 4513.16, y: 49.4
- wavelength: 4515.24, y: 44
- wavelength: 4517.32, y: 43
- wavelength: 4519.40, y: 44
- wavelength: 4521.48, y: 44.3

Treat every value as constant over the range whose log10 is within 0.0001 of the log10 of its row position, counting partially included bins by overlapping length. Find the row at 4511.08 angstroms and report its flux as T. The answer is 47.6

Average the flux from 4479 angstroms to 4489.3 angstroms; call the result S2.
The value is 47.2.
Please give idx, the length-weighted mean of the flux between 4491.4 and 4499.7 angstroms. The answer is 49.1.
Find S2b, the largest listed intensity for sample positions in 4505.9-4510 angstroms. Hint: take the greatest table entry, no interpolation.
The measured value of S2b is 44.8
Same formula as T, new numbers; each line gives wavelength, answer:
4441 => 46.6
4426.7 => 53.8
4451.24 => 47.5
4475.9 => 48.3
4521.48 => 44.3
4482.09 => 49.8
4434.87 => 46.5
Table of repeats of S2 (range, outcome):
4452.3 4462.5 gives 47.8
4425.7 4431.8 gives 53.2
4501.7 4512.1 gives 45.1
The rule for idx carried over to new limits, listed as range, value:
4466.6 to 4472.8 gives 50.4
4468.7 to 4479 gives 49.5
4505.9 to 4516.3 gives 46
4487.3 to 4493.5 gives 47.7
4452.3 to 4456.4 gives 47.3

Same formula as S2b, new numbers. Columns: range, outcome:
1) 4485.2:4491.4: 47.6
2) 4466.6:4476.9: 51.5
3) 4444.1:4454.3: 51.4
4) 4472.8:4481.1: 49.8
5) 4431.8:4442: 51.1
